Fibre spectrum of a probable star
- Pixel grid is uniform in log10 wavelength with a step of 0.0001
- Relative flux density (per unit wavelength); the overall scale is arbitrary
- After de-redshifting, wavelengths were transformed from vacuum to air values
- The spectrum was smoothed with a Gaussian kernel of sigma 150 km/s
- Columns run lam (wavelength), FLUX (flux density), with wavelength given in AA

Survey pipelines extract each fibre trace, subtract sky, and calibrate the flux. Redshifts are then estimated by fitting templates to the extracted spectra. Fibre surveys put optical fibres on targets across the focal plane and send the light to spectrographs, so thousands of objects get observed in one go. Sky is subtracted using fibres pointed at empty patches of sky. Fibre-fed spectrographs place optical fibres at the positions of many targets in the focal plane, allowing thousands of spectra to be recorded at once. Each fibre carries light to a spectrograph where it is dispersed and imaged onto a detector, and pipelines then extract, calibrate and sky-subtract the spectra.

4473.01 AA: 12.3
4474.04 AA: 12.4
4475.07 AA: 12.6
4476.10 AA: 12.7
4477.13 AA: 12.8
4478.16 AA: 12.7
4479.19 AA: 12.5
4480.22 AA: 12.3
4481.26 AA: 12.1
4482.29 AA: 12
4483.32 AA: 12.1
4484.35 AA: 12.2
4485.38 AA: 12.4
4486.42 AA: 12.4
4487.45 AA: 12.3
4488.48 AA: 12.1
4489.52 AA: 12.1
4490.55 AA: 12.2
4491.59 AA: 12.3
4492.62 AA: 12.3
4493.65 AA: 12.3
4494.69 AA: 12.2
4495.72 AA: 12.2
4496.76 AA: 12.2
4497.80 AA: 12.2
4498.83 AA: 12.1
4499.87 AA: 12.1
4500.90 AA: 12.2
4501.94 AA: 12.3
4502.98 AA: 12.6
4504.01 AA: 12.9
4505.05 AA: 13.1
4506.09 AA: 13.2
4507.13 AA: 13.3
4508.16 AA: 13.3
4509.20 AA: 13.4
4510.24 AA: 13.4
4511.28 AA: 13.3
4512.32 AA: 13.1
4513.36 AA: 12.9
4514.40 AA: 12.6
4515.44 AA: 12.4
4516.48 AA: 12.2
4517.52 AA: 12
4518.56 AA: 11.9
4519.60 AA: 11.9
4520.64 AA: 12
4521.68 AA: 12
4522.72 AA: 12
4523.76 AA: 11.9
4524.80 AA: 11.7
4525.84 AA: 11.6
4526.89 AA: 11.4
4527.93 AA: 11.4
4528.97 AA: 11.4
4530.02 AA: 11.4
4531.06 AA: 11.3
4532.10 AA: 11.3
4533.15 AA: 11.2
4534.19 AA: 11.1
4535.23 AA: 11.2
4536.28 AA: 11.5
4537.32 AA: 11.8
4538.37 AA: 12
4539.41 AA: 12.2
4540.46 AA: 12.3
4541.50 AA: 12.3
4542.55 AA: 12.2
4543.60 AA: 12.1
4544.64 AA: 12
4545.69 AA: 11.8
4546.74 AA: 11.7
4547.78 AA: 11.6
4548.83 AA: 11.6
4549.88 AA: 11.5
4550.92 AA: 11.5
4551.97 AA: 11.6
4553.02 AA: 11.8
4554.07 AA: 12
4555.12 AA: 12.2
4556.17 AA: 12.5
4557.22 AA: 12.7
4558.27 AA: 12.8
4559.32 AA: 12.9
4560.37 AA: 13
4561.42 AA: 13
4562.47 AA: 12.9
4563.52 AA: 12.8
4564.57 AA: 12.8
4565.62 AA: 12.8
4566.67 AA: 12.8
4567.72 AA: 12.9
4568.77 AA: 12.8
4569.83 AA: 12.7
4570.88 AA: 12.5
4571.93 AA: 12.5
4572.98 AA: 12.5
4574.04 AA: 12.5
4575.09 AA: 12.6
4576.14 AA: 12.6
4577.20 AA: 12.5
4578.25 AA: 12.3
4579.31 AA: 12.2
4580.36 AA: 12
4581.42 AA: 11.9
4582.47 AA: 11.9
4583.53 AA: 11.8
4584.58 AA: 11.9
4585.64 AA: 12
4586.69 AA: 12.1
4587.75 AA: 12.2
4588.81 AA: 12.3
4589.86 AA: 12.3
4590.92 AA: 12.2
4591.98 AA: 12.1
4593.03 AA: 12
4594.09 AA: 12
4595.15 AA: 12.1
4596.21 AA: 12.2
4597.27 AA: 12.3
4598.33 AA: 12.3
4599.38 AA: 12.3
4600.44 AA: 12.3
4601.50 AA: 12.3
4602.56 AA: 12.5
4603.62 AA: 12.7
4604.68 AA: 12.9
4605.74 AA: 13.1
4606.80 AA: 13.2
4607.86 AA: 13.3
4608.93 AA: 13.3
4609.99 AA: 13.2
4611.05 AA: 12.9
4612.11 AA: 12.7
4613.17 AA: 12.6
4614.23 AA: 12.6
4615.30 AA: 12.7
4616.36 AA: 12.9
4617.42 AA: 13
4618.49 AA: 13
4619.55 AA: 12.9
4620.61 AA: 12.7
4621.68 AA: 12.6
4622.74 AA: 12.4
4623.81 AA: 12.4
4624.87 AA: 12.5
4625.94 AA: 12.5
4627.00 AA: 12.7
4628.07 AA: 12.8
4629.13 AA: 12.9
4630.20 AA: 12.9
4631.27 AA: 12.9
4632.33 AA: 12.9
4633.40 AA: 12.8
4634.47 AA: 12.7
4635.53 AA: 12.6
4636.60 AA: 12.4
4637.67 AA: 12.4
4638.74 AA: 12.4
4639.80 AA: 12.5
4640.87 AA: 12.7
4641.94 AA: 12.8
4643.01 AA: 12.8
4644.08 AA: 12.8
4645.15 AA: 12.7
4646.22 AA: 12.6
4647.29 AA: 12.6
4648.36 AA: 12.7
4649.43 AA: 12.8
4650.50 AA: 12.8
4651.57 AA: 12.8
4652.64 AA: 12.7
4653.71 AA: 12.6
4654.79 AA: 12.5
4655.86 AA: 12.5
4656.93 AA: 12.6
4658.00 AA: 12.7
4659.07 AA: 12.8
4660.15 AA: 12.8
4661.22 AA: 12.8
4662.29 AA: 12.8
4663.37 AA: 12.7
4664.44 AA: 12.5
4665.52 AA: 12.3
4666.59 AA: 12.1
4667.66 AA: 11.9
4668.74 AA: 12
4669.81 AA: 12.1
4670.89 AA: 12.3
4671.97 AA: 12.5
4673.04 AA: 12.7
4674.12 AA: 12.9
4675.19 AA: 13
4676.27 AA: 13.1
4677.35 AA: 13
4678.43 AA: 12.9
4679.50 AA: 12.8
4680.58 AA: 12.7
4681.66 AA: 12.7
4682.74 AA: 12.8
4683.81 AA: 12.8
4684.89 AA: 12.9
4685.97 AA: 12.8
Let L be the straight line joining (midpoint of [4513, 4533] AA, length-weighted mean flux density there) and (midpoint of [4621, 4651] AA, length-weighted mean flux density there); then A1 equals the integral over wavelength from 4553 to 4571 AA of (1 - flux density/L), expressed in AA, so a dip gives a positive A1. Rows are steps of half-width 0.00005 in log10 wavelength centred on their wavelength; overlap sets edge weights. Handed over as -0.84 AA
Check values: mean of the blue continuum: 11.8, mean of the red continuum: 12.7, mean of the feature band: 12.7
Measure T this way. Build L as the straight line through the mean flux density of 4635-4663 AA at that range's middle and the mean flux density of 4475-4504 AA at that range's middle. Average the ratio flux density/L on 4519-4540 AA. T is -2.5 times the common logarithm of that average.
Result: 0.07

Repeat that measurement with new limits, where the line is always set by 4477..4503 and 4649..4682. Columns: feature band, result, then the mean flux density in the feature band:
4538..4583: 0.01 mag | 12.3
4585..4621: -0.01 mag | 12.6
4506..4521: -0.04 mag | 12.7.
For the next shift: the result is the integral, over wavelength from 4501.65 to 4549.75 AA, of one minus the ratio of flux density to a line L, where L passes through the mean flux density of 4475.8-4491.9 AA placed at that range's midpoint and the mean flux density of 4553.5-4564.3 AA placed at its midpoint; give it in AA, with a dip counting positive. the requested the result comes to 1.5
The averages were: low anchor 12.3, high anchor 12.7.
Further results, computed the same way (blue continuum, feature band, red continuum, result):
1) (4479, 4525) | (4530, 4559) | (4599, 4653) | 1.6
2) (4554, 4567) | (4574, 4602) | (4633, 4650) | 1.1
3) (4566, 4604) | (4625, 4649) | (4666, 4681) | -0.4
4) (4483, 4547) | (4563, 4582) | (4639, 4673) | -0.3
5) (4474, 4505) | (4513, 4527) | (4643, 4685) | 0.4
